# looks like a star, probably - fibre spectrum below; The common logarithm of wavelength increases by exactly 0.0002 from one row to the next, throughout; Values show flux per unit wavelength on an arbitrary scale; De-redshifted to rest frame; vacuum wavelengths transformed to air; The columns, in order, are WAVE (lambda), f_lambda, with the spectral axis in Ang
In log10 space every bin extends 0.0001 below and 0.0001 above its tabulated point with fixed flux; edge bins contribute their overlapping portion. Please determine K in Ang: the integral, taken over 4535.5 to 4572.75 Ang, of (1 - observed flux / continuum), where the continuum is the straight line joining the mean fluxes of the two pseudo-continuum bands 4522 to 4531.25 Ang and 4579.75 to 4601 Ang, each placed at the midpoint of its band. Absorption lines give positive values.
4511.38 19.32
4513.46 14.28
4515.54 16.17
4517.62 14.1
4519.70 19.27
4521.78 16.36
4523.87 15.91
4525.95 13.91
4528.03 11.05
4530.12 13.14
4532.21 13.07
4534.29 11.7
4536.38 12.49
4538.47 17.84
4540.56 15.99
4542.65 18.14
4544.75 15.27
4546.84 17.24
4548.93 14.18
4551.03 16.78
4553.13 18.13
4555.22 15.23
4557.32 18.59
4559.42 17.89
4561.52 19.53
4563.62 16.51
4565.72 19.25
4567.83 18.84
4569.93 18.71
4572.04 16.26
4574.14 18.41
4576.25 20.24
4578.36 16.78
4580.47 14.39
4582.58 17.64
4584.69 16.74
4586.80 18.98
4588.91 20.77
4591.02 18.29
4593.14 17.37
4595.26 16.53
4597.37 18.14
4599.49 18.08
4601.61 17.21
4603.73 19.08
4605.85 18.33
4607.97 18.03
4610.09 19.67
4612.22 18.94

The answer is -3.9 Ang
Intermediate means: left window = 13.7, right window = 17.7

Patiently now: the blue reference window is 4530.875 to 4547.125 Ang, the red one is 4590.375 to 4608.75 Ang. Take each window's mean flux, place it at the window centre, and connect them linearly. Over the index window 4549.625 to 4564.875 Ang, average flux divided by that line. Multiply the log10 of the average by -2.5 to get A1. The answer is -0.10 mag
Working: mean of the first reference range 15.1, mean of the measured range 17.5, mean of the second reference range 17.9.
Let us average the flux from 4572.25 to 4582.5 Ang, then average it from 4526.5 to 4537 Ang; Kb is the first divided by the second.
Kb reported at 1.4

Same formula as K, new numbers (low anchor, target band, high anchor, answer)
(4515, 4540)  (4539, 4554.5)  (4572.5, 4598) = -0.9 Ang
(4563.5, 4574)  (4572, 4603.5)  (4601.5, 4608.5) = 0.7 Ang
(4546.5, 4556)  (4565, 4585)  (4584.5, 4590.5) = 0.4 Ang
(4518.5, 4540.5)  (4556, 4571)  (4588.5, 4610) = -1.9 Ang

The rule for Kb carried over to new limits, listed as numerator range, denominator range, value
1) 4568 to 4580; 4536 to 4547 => 1.10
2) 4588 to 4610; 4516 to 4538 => 1.28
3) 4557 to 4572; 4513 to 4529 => 1.21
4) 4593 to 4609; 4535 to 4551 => 1.13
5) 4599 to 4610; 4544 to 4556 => 1.13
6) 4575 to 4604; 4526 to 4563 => 1.14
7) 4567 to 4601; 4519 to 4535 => 1.25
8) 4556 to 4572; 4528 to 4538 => 1.44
